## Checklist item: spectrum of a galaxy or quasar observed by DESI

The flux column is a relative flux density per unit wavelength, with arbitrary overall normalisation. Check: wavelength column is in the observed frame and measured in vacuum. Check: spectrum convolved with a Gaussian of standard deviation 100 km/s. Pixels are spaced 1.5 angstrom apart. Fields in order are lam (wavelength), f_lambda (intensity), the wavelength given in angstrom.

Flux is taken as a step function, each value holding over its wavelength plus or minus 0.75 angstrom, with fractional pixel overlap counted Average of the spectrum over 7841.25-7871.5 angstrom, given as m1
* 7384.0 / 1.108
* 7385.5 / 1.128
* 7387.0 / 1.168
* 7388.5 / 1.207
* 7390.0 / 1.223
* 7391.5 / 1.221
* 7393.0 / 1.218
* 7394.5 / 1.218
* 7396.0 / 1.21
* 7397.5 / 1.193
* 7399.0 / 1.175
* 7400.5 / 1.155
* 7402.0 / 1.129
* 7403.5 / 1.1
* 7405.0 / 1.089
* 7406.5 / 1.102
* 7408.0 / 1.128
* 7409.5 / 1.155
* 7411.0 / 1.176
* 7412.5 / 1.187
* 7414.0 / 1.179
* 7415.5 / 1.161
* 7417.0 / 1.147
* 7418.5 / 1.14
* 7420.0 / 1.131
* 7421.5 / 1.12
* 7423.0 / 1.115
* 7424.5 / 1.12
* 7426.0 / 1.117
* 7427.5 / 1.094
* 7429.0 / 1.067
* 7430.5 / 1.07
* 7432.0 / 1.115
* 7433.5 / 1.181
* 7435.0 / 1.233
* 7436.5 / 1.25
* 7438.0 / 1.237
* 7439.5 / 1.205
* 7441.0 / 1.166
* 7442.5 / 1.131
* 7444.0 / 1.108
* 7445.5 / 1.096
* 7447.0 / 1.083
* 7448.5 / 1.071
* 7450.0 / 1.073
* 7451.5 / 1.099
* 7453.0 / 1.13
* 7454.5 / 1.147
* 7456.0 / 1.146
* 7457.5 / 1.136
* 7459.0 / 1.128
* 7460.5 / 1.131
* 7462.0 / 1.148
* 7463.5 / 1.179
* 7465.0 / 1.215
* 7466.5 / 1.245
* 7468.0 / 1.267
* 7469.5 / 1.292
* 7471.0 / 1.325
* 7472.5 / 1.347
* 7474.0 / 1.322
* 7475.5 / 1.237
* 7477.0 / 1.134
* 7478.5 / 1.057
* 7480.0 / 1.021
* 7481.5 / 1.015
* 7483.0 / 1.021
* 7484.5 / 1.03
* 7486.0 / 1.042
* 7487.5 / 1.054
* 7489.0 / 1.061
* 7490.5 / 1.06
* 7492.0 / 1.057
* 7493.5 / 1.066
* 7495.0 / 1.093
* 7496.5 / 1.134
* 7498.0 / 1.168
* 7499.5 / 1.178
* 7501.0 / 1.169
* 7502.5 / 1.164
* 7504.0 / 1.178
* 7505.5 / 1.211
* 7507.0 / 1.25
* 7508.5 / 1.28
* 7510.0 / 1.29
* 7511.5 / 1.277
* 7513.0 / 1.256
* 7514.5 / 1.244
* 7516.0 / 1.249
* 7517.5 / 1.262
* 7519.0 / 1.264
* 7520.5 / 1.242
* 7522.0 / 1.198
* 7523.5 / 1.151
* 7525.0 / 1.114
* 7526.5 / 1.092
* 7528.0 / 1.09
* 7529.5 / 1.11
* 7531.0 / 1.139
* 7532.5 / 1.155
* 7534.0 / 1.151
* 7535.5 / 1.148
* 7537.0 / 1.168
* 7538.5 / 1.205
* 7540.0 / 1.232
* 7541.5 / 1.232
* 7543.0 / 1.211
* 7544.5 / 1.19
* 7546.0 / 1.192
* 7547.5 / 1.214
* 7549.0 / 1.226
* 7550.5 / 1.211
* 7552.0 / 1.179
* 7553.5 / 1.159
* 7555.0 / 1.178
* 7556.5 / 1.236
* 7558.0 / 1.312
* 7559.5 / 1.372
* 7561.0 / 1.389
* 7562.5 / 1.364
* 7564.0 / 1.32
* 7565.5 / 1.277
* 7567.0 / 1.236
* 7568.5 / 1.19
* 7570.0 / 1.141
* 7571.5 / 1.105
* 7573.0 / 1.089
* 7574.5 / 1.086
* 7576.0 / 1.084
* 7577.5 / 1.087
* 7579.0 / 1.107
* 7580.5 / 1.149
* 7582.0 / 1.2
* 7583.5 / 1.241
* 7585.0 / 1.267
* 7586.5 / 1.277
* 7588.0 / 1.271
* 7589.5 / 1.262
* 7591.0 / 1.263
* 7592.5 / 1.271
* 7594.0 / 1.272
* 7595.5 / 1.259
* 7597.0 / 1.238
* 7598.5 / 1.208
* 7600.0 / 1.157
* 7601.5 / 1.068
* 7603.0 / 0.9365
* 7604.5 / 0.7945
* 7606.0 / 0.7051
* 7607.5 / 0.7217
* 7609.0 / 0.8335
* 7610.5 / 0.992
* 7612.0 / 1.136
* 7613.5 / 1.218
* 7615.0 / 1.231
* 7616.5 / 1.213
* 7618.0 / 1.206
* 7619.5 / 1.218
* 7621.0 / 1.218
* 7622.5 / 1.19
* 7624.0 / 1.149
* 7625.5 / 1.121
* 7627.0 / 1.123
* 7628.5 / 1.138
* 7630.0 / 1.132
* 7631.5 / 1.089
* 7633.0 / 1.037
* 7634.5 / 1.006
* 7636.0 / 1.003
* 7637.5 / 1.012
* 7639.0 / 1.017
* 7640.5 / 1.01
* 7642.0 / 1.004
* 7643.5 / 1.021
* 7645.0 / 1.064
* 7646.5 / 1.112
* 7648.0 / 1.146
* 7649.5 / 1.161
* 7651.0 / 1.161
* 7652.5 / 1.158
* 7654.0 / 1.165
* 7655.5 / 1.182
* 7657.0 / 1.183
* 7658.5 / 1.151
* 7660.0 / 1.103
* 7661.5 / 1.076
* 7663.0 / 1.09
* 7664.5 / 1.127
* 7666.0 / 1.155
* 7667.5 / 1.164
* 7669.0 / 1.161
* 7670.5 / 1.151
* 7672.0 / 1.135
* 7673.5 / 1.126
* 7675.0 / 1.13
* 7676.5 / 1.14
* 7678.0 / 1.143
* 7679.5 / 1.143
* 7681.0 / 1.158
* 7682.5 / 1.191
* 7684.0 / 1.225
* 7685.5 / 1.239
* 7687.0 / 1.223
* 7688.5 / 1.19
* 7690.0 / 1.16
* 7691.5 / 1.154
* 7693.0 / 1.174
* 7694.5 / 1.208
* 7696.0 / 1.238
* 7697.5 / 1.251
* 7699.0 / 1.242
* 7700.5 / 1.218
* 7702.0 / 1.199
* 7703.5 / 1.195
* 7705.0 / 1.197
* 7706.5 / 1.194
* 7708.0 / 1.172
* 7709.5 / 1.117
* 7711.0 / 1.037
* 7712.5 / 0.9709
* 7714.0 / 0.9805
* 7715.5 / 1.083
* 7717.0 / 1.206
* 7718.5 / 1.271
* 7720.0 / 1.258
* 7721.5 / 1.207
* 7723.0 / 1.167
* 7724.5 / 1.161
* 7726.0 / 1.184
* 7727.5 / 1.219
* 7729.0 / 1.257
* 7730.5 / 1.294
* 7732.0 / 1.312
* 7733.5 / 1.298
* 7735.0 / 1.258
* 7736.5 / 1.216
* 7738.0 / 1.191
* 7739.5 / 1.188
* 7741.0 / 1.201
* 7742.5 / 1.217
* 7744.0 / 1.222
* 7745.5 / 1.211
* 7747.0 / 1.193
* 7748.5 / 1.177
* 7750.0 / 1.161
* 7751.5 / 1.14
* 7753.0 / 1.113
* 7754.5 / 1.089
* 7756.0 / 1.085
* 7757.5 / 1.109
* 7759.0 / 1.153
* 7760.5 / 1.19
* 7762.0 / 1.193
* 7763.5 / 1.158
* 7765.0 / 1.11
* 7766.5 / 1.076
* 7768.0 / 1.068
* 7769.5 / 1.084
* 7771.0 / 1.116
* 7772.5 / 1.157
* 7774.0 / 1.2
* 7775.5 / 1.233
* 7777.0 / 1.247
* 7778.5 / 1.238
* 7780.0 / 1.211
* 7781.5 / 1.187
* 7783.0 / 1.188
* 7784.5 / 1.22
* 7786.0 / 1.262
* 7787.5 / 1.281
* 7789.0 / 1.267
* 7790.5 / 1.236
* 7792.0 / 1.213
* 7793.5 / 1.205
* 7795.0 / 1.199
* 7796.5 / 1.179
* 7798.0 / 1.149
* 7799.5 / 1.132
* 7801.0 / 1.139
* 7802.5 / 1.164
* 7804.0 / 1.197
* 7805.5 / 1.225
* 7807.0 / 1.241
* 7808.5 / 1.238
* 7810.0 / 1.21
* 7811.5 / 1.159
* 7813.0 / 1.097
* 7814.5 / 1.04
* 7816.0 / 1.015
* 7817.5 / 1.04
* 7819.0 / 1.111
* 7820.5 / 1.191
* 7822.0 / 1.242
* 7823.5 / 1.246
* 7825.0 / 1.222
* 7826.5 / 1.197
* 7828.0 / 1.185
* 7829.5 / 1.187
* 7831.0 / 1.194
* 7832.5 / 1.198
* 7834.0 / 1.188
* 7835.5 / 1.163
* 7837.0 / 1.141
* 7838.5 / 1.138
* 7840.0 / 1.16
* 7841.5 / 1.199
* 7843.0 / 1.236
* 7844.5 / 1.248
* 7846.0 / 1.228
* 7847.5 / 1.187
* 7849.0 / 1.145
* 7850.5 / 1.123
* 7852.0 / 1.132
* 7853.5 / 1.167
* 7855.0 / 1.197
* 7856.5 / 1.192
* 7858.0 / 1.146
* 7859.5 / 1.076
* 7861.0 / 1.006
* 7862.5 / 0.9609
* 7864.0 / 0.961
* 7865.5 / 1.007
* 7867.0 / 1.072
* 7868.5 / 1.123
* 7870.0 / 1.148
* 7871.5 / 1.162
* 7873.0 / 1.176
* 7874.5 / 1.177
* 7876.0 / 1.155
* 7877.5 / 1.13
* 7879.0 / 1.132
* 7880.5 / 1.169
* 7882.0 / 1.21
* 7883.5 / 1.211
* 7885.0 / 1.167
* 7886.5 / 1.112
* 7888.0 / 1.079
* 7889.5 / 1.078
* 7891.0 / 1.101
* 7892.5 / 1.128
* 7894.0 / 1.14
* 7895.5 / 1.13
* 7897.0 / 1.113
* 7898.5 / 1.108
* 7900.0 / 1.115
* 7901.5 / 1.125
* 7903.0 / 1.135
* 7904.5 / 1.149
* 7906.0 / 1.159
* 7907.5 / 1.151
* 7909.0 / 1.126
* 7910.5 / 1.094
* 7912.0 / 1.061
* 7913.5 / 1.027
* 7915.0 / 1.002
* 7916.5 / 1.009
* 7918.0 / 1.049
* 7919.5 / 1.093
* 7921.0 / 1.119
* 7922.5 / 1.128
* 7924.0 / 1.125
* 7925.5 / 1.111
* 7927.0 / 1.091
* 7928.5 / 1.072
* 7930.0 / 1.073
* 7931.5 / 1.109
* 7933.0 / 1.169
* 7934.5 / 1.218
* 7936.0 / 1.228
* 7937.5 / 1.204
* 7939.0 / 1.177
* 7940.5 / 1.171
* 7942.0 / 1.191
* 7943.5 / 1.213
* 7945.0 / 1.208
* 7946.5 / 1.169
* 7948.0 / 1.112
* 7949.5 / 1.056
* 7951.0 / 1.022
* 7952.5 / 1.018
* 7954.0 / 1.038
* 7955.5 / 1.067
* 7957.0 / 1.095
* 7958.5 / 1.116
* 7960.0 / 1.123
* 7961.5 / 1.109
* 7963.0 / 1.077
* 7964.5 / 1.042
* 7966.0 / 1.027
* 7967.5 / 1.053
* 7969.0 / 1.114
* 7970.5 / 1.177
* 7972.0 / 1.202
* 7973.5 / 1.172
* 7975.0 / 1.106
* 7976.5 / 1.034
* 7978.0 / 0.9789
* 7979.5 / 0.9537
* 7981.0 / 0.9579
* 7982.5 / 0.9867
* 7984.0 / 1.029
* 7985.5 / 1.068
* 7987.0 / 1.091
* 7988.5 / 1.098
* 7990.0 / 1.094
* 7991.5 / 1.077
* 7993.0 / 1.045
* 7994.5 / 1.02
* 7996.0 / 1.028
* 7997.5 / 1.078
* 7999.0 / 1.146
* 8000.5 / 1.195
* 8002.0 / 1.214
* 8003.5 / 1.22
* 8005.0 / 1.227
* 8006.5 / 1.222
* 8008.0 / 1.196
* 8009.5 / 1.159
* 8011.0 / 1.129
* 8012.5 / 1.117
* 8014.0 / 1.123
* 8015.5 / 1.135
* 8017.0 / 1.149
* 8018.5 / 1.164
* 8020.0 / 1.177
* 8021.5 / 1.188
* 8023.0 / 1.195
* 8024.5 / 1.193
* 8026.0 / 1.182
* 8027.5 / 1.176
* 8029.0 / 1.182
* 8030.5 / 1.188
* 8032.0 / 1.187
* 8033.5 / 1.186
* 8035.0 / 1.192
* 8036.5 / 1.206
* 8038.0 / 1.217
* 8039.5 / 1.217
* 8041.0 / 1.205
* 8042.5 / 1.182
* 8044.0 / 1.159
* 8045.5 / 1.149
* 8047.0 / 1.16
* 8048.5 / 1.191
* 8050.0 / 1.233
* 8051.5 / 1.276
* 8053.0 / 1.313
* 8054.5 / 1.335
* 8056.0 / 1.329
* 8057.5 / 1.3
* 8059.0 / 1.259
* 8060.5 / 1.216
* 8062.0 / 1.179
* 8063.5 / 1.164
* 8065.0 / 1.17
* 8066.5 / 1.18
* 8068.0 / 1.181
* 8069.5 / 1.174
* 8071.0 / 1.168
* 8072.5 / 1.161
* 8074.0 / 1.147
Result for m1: 1.13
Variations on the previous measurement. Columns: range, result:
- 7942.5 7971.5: 1.1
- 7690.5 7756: 1.19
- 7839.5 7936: 1.12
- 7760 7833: 1.18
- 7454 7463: 1.14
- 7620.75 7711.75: 1.14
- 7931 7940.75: 1.18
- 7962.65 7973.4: 1.1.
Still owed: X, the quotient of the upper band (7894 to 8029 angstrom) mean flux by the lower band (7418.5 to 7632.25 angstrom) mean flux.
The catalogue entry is 0.96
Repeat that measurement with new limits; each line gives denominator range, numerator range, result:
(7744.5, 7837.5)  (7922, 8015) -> 0.95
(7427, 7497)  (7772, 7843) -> 1.04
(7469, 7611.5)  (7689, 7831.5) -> 1.01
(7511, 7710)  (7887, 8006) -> 0.95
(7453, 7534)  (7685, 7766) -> 1.01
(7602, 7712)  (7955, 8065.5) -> 1.02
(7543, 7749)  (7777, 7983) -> 0.98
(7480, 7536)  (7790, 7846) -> 1.02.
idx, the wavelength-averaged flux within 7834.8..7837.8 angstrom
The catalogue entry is 1.15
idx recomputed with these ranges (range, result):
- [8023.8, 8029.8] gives 1.18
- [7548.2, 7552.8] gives 1.2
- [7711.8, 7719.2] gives 1.1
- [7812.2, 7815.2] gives 1.07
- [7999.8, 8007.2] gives 1.22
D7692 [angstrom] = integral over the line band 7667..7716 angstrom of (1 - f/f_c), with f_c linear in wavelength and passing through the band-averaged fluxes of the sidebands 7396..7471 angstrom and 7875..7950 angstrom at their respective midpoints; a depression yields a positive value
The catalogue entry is -1.0 angstrom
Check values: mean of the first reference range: 1.15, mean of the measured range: 1.16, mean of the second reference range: 1.13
